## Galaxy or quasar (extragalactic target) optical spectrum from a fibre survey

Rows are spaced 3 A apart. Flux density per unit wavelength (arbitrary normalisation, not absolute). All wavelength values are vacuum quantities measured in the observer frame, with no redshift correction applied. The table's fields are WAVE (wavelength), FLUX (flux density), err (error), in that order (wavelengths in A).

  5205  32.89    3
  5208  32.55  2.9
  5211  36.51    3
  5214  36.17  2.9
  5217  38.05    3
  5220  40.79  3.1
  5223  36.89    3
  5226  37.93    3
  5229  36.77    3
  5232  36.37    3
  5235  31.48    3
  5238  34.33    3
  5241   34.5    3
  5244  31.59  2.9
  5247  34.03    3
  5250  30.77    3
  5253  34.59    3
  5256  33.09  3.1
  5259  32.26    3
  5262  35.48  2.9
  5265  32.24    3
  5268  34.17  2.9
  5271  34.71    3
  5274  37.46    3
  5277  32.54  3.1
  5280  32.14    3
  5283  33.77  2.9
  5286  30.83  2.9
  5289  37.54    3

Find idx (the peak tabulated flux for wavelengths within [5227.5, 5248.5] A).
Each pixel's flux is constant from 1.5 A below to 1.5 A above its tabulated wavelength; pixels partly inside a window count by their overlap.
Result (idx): 36.77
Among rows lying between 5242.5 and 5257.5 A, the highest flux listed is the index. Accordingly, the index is 34.59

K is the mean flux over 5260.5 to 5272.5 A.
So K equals 34.1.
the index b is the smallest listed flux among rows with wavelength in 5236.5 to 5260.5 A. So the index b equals 30.77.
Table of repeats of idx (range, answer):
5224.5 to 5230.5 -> 37.93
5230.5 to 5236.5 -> 36.37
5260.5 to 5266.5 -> 35.48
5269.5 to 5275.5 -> 37.46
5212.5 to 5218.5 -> 38.05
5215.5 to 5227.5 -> 40.79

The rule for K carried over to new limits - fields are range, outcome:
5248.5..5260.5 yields 32.7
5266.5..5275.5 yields 35.4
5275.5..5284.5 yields 32.8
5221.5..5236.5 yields 35.9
